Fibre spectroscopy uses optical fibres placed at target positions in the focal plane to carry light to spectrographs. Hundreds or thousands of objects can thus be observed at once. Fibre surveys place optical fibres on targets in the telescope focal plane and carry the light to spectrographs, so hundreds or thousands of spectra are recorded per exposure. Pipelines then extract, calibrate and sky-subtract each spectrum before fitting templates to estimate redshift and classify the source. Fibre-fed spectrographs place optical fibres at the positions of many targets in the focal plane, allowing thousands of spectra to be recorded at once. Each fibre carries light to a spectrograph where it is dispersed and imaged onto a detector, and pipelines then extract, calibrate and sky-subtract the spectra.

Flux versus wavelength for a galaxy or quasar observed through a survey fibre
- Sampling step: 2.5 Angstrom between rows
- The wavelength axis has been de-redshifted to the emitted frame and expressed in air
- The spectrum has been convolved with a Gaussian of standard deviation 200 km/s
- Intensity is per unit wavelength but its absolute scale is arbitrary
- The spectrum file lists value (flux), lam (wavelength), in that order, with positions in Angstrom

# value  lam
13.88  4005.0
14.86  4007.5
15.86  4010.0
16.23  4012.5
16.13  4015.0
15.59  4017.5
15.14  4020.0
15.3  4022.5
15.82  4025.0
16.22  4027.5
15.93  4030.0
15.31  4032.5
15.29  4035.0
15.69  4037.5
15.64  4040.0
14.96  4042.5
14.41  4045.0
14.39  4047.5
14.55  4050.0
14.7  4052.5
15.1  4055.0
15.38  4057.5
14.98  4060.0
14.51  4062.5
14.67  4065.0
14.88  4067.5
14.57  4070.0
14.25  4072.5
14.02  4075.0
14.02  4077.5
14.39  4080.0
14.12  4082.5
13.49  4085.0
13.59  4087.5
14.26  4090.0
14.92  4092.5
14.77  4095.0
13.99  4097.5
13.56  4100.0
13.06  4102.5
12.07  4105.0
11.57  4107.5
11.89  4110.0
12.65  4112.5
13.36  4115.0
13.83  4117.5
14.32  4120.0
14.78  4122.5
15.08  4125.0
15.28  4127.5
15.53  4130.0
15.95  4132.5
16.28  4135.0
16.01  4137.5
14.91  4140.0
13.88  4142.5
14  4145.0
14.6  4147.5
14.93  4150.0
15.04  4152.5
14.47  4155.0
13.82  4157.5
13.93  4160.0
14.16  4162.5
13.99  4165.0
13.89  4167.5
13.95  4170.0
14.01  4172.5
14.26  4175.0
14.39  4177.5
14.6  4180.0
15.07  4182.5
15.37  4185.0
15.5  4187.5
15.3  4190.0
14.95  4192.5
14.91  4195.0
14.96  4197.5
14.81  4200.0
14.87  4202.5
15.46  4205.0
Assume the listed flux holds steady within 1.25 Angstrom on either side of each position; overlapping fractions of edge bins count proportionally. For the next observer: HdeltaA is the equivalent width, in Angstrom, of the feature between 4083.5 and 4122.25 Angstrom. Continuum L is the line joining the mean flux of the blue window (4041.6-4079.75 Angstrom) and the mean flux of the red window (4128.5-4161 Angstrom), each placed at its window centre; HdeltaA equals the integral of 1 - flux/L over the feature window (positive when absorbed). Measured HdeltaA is 3.4 Angstrom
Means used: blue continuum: 14.6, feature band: 13.5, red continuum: 14.9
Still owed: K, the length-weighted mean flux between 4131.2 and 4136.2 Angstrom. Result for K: 16.1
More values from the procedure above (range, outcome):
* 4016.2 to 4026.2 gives 15.5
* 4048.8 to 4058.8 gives 14.9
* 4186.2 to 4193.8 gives 15.2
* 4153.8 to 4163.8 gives 14.1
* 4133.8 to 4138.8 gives 16.1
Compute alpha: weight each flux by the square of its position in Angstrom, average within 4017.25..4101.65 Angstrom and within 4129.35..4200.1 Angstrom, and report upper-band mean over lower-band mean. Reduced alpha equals 1.05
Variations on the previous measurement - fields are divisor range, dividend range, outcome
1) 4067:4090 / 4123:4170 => 1.08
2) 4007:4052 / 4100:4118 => 0.85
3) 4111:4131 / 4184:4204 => 1.09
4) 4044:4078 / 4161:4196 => 1.06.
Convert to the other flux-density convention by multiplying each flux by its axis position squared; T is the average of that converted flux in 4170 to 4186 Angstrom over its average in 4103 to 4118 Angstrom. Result 1.20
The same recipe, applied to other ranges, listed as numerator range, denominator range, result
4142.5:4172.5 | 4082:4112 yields 1.09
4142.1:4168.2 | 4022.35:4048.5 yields 0.98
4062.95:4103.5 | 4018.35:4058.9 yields 0.95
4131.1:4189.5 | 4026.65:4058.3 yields 1.02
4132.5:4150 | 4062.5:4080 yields 1.08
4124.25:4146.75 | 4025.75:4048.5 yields 1.04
